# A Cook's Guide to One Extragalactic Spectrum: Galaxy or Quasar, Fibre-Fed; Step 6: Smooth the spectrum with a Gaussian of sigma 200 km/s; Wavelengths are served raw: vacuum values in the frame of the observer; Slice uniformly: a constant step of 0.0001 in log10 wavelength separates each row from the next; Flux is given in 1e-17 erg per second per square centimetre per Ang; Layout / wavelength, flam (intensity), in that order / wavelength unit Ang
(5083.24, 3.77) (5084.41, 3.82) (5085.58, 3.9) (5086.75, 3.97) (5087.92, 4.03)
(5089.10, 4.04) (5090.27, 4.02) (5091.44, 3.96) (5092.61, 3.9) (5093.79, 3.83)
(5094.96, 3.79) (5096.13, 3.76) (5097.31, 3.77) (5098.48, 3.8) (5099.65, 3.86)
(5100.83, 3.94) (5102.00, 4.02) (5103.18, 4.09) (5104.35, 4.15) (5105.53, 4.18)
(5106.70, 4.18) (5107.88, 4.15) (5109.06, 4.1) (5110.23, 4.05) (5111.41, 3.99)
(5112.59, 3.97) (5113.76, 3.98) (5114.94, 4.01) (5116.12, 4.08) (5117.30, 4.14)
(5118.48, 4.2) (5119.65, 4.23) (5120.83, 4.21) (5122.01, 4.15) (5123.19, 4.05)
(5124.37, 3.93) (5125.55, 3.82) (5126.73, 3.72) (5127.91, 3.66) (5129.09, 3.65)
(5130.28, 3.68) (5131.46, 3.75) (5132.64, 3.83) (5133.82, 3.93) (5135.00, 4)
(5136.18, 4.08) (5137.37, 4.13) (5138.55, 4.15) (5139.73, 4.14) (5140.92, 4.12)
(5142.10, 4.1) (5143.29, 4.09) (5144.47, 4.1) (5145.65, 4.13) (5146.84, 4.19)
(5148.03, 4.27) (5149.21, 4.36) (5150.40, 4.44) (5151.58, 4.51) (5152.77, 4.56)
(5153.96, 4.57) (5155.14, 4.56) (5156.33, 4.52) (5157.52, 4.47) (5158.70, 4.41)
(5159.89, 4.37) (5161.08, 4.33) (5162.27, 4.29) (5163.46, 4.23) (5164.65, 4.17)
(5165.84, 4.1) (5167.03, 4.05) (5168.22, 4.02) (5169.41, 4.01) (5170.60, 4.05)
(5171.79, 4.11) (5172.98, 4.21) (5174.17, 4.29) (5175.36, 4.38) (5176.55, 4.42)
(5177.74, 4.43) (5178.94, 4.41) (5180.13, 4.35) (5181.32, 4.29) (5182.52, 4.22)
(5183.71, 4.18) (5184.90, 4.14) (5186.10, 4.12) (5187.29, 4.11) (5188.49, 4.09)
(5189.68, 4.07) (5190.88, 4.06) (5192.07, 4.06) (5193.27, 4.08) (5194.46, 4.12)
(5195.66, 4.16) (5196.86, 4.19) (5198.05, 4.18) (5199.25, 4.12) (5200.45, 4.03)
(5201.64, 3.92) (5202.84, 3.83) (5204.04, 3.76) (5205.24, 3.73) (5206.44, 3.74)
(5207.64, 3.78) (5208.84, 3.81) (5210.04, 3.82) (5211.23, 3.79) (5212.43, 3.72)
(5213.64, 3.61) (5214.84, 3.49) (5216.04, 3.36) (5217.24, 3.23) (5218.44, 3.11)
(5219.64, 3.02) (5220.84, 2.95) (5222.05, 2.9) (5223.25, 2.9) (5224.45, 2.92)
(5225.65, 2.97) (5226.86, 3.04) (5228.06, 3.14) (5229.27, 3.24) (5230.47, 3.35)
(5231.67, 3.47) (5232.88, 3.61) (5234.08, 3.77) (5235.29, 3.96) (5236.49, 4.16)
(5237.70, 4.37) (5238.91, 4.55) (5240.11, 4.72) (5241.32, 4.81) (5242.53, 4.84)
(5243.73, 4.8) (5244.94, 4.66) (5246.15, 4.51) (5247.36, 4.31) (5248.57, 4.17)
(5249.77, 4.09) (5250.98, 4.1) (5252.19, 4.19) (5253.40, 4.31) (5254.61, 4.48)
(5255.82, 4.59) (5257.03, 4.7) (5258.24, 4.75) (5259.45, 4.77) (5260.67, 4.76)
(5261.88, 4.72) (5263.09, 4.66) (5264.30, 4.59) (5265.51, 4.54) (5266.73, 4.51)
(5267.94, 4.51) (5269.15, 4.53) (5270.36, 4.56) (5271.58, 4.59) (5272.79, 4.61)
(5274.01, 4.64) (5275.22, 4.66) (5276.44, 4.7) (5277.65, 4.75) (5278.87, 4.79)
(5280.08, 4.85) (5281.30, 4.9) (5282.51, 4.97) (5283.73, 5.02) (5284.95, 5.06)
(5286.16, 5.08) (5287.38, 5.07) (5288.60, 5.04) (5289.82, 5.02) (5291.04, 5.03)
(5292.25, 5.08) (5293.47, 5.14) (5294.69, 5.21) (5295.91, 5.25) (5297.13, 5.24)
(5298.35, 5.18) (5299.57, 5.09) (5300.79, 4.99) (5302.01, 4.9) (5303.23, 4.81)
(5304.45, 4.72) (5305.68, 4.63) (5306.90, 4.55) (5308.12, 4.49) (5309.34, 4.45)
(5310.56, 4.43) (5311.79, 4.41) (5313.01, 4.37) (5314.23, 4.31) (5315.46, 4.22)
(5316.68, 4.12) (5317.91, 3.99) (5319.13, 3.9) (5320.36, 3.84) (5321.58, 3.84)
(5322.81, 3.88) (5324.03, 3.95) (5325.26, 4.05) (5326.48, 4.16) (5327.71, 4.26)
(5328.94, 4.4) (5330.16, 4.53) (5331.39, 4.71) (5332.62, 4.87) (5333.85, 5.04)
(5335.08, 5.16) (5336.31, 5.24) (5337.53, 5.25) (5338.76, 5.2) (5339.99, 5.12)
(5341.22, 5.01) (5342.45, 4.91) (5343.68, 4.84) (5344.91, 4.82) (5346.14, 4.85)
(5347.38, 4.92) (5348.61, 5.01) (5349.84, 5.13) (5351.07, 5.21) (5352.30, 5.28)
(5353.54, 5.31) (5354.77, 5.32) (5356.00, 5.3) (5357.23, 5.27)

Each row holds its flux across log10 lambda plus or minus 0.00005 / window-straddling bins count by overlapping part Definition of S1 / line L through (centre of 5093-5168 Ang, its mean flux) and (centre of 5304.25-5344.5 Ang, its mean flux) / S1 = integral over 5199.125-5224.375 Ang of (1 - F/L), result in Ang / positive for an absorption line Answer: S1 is 4.37 Ang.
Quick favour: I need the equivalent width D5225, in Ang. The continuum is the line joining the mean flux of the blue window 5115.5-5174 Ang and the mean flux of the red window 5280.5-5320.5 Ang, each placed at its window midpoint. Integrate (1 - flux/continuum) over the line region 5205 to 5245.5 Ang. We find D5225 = 7.0 Ang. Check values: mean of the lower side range 4.14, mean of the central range 3.69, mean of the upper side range 4.75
